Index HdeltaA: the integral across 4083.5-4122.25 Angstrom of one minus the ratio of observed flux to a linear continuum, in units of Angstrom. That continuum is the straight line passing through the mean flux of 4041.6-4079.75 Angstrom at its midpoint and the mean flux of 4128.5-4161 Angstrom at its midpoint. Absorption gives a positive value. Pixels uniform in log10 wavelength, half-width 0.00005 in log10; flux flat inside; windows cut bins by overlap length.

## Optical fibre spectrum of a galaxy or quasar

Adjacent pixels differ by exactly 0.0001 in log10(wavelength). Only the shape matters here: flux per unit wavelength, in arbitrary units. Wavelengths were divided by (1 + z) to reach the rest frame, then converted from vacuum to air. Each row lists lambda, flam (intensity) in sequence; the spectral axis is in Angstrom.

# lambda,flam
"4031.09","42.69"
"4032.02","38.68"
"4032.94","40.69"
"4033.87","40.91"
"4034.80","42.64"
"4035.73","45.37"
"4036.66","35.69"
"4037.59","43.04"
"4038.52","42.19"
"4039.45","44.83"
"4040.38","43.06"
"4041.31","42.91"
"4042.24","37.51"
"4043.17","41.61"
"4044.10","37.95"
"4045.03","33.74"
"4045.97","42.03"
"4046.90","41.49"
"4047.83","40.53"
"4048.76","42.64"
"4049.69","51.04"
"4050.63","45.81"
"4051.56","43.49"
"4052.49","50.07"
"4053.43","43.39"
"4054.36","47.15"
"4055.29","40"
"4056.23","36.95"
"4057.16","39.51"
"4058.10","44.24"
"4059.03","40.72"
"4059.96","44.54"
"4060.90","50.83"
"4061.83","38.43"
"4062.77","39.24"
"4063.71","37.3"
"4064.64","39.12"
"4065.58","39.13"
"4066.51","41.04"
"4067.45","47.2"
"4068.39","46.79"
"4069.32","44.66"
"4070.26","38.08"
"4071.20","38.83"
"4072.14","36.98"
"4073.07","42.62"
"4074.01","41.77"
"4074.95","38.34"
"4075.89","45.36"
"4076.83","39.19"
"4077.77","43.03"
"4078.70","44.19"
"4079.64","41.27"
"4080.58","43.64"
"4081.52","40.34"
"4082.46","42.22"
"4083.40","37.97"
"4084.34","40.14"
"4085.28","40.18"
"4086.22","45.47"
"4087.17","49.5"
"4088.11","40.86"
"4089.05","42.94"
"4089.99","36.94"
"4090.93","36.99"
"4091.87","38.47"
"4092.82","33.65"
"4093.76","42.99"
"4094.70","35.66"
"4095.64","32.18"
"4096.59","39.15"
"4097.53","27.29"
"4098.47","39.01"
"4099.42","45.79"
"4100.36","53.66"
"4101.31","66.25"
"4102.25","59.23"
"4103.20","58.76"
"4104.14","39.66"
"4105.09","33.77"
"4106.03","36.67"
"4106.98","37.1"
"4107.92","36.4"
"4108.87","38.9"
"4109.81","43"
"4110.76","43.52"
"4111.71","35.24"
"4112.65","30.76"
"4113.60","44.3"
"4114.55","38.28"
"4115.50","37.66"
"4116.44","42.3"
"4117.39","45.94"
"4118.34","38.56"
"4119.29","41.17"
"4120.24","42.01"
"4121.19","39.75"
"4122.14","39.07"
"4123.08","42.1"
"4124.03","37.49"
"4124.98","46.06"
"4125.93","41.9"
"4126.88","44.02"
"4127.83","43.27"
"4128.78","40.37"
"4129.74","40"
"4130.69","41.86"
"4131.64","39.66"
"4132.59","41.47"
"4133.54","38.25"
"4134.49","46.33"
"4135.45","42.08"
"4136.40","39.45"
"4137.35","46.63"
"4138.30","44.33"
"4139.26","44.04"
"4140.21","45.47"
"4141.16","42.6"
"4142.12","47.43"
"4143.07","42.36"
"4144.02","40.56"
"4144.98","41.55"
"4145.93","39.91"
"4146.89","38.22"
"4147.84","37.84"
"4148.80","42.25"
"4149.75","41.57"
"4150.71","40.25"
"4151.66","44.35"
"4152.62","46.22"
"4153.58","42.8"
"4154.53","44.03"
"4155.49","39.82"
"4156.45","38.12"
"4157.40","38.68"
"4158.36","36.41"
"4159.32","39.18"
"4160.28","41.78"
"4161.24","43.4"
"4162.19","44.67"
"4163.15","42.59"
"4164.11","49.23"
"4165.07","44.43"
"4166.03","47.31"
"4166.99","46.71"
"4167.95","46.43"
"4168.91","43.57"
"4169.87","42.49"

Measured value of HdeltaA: 0.5 Angstrom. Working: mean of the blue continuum 41.9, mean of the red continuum 41.7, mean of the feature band 41.2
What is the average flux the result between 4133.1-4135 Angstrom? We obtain 42.2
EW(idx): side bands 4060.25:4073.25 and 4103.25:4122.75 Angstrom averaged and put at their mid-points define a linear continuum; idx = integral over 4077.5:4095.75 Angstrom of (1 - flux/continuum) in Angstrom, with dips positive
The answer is 0.1 Angstrom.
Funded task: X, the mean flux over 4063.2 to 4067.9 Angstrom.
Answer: 40.7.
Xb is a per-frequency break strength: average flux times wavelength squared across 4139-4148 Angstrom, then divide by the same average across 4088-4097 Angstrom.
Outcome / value 1.1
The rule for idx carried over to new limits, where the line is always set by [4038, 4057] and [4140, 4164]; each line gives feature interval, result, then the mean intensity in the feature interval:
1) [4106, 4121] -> 0.9 Angstrom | 39.6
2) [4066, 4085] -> 0.2 Angstrom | 41.7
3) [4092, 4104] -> -0.6 Angstrom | 44.2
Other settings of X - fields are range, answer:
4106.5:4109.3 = 37.4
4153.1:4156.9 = 41.2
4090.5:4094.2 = 38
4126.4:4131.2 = 41.8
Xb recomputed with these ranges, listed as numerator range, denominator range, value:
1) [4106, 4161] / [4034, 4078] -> 1.02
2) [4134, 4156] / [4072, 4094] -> 1.07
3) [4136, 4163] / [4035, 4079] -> 1.04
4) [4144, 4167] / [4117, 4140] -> 1.01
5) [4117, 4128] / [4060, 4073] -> 1.03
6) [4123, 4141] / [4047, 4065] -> 1.03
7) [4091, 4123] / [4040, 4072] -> 1.00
